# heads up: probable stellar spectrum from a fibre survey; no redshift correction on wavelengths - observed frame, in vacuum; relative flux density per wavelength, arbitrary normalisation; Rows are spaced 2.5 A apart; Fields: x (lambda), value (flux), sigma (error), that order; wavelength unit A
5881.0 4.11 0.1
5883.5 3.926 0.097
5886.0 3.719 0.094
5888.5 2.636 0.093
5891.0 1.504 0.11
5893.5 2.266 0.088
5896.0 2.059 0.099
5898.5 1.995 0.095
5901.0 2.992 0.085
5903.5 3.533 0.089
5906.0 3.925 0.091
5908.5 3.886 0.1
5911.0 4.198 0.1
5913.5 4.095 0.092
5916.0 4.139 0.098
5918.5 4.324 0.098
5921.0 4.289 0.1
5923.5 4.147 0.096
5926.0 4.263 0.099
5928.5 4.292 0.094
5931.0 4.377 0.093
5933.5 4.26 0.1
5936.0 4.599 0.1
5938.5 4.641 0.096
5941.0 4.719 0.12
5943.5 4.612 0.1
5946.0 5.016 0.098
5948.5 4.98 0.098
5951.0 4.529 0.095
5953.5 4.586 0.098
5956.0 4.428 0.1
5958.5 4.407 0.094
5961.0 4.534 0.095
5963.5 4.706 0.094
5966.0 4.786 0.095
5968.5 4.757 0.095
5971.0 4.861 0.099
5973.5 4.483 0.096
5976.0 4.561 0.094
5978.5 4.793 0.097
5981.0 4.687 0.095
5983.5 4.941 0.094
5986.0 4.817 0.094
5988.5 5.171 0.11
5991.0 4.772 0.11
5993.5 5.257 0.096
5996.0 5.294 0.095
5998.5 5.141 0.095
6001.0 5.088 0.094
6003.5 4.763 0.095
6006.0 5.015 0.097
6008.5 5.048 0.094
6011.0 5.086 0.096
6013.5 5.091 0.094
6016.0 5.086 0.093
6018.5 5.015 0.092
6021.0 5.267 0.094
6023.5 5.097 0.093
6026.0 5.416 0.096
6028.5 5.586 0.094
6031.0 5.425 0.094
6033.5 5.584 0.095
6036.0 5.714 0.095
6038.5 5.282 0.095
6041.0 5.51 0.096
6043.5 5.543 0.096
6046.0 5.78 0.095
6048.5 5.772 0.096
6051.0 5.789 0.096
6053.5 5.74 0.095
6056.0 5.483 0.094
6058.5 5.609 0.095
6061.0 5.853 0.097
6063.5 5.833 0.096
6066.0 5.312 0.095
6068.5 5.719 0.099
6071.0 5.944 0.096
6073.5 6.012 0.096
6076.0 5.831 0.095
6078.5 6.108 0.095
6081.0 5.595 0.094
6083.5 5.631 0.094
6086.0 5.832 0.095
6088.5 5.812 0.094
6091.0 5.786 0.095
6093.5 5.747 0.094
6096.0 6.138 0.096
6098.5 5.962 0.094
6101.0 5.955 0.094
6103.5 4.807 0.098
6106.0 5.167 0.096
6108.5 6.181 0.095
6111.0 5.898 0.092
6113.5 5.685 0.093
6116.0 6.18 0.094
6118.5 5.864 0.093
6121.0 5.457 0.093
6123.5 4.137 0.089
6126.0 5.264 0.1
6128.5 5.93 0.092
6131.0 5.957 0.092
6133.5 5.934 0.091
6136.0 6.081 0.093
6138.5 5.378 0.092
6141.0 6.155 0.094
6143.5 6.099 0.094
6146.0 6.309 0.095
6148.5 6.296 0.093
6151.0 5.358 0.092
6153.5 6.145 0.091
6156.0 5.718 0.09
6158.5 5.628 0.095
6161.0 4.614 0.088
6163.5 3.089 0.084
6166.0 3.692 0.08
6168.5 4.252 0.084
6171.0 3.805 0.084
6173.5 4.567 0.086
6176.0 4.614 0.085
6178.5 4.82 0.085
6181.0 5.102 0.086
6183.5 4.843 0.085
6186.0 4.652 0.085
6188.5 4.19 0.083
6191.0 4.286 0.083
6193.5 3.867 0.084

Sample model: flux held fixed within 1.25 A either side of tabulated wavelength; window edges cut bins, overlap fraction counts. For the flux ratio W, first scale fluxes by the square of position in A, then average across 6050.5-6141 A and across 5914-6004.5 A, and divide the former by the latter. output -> 1.28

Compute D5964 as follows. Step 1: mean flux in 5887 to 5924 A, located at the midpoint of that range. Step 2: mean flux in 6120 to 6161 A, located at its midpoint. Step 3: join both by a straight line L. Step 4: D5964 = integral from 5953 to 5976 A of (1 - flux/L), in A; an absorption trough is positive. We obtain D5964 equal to -4.1 A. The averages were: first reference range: 3.32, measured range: 4.61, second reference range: 5.71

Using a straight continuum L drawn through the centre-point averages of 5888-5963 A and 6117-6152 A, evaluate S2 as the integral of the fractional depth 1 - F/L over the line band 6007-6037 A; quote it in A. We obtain -3.1 A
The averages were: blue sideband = 3.96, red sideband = 5.74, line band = 5.28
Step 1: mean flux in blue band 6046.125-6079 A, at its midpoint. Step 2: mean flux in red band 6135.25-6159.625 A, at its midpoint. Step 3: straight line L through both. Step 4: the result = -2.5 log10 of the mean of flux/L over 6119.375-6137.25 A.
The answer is 0.06 mag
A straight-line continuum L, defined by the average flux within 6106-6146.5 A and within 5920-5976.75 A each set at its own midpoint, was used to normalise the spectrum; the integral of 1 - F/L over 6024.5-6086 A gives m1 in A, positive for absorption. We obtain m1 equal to -4.60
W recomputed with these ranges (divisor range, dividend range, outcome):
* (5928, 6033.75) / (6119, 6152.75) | 1.24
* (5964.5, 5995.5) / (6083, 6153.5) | 1.25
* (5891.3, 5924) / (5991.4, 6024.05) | 1.52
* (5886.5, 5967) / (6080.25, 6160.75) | 1.53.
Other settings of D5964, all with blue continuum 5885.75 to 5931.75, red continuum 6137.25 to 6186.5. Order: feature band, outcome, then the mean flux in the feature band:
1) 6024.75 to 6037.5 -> -3.86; 5.54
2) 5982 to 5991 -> -2.18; 4.94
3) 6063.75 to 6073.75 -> -2.77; 5.73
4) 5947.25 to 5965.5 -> -3.93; 4.6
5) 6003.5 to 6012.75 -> -2.03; 5.01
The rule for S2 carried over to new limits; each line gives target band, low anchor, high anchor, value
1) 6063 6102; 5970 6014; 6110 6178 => -4.9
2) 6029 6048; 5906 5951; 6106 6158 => -1.5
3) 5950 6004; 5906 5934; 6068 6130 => -1.3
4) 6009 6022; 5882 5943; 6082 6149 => -1.0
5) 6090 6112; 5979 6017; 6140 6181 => -3.0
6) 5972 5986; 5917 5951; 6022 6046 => 0.7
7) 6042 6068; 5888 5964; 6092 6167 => -3.6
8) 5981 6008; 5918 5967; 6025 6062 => 0.4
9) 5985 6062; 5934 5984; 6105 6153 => -3.6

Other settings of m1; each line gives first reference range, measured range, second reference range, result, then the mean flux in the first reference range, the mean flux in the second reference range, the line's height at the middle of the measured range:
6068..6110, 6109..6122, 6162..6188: -1.2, 5.78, 4.34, 5.34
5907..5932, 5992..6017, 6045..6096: 0.0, 4.2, 5.77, 5.08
